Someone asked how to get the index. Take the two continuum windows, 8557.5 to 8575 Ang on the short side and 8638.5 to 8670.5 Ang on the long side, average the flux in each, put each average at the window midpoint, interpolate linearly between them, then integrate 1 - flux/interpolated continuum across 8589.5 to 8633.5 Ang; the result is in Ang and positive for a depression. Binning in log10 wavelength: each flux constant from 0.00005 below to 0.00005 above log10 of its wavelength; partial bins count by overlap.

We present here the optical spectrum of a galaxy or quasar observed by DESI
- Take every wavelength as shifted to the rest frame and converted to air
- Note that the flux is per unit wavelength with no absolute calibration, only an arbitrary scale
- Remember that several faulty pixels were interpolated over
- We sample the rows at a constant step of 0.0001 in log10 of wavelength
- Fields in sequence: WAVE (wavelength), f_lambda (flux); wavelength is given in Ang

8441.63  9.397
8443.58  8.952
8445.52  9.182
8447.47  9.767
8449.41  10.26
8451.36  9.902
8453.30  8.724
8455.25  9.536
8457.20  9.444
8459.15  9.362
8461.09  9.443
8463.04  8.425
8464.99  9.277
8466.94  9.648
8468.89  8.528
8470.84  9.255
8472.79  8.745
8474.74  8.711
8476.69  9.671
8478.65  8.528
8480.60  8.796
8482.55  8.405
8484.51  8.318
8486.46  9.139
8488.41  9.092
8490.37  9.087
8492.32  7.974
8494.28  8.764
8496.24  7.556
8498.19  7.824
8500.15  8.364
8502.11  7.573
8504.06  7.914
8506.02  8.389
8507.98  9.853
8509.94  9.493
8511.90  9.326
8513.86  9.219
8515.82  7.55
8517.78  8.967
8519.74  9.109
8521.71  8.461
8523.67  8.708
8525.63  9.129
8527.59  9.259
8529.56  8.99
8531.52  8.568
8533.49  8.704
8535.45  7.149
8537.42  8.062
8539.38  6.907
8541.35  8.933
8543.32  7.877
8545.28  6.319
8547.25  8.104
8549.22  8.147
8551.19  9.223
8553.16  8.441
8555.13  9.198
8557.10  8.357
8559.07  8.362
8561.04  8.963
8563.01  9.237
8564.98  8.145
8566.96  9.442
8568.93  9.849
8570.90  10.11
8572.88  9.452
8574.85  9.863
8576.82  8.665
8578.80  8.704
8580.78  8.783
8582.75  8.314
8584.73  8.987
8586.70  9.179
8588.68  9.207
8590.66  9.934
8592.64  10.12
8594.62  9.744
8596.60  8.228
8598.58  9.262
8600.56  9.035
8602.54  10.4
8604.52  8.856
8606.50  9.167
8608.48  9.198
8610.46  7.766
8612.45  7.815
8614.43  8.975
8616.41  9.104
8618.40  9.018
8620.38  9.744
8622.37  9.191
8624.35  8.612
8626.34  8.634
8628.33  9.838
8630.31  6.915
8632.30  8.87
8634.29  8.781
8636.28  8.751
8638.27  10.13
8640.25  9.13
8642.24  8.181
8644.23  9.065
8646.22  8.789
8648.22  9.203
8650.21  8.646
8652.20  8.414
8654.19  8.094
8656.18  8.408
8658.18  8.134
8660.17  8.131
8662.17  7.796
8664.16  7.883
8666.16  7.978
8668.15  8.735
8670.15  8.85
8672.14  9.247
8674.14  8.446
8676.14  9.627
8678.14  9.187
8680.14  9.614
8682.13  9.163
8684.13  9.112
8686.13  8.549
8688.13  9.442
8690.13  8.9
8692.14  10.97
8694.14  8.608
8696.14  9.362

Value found -0.8 Ang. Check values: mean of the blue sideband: 9.21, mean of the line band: 9.02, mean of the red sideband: 8.5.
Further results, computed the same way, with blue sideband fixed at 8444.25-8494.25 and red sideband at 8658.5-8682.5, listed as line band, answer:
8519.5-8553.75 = 2.4 Ang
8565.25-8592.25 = -1.2 Ang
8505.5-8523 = 0.1 Ang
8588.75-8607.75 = -1.2 Ang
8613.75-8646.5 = -0.6 Ang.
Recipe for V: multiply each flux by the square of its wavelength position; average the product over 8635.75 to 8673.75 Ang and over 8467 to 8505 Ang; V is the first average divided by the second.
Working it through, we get 1.04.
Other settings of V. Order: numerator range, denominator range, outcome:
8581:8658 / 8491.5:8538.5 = 1.07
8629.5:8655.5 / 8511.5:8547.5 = 1.07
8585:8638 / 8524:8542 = 1.09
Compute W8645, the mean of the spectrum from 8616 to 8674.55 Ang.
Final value 8.69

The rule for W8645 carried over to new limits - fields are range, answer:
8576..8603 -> 9.16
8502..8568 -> 8.55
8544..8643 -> 8.93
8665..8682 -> 8.96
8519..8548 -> 8.28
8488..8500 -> 8.34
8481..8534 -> 8.66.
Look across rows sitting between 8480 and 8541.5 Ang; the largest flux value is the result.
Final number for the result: 9.853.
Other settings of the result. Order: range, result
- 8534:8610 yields 10.4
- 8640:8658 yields 9.203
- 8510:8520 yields 9.326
